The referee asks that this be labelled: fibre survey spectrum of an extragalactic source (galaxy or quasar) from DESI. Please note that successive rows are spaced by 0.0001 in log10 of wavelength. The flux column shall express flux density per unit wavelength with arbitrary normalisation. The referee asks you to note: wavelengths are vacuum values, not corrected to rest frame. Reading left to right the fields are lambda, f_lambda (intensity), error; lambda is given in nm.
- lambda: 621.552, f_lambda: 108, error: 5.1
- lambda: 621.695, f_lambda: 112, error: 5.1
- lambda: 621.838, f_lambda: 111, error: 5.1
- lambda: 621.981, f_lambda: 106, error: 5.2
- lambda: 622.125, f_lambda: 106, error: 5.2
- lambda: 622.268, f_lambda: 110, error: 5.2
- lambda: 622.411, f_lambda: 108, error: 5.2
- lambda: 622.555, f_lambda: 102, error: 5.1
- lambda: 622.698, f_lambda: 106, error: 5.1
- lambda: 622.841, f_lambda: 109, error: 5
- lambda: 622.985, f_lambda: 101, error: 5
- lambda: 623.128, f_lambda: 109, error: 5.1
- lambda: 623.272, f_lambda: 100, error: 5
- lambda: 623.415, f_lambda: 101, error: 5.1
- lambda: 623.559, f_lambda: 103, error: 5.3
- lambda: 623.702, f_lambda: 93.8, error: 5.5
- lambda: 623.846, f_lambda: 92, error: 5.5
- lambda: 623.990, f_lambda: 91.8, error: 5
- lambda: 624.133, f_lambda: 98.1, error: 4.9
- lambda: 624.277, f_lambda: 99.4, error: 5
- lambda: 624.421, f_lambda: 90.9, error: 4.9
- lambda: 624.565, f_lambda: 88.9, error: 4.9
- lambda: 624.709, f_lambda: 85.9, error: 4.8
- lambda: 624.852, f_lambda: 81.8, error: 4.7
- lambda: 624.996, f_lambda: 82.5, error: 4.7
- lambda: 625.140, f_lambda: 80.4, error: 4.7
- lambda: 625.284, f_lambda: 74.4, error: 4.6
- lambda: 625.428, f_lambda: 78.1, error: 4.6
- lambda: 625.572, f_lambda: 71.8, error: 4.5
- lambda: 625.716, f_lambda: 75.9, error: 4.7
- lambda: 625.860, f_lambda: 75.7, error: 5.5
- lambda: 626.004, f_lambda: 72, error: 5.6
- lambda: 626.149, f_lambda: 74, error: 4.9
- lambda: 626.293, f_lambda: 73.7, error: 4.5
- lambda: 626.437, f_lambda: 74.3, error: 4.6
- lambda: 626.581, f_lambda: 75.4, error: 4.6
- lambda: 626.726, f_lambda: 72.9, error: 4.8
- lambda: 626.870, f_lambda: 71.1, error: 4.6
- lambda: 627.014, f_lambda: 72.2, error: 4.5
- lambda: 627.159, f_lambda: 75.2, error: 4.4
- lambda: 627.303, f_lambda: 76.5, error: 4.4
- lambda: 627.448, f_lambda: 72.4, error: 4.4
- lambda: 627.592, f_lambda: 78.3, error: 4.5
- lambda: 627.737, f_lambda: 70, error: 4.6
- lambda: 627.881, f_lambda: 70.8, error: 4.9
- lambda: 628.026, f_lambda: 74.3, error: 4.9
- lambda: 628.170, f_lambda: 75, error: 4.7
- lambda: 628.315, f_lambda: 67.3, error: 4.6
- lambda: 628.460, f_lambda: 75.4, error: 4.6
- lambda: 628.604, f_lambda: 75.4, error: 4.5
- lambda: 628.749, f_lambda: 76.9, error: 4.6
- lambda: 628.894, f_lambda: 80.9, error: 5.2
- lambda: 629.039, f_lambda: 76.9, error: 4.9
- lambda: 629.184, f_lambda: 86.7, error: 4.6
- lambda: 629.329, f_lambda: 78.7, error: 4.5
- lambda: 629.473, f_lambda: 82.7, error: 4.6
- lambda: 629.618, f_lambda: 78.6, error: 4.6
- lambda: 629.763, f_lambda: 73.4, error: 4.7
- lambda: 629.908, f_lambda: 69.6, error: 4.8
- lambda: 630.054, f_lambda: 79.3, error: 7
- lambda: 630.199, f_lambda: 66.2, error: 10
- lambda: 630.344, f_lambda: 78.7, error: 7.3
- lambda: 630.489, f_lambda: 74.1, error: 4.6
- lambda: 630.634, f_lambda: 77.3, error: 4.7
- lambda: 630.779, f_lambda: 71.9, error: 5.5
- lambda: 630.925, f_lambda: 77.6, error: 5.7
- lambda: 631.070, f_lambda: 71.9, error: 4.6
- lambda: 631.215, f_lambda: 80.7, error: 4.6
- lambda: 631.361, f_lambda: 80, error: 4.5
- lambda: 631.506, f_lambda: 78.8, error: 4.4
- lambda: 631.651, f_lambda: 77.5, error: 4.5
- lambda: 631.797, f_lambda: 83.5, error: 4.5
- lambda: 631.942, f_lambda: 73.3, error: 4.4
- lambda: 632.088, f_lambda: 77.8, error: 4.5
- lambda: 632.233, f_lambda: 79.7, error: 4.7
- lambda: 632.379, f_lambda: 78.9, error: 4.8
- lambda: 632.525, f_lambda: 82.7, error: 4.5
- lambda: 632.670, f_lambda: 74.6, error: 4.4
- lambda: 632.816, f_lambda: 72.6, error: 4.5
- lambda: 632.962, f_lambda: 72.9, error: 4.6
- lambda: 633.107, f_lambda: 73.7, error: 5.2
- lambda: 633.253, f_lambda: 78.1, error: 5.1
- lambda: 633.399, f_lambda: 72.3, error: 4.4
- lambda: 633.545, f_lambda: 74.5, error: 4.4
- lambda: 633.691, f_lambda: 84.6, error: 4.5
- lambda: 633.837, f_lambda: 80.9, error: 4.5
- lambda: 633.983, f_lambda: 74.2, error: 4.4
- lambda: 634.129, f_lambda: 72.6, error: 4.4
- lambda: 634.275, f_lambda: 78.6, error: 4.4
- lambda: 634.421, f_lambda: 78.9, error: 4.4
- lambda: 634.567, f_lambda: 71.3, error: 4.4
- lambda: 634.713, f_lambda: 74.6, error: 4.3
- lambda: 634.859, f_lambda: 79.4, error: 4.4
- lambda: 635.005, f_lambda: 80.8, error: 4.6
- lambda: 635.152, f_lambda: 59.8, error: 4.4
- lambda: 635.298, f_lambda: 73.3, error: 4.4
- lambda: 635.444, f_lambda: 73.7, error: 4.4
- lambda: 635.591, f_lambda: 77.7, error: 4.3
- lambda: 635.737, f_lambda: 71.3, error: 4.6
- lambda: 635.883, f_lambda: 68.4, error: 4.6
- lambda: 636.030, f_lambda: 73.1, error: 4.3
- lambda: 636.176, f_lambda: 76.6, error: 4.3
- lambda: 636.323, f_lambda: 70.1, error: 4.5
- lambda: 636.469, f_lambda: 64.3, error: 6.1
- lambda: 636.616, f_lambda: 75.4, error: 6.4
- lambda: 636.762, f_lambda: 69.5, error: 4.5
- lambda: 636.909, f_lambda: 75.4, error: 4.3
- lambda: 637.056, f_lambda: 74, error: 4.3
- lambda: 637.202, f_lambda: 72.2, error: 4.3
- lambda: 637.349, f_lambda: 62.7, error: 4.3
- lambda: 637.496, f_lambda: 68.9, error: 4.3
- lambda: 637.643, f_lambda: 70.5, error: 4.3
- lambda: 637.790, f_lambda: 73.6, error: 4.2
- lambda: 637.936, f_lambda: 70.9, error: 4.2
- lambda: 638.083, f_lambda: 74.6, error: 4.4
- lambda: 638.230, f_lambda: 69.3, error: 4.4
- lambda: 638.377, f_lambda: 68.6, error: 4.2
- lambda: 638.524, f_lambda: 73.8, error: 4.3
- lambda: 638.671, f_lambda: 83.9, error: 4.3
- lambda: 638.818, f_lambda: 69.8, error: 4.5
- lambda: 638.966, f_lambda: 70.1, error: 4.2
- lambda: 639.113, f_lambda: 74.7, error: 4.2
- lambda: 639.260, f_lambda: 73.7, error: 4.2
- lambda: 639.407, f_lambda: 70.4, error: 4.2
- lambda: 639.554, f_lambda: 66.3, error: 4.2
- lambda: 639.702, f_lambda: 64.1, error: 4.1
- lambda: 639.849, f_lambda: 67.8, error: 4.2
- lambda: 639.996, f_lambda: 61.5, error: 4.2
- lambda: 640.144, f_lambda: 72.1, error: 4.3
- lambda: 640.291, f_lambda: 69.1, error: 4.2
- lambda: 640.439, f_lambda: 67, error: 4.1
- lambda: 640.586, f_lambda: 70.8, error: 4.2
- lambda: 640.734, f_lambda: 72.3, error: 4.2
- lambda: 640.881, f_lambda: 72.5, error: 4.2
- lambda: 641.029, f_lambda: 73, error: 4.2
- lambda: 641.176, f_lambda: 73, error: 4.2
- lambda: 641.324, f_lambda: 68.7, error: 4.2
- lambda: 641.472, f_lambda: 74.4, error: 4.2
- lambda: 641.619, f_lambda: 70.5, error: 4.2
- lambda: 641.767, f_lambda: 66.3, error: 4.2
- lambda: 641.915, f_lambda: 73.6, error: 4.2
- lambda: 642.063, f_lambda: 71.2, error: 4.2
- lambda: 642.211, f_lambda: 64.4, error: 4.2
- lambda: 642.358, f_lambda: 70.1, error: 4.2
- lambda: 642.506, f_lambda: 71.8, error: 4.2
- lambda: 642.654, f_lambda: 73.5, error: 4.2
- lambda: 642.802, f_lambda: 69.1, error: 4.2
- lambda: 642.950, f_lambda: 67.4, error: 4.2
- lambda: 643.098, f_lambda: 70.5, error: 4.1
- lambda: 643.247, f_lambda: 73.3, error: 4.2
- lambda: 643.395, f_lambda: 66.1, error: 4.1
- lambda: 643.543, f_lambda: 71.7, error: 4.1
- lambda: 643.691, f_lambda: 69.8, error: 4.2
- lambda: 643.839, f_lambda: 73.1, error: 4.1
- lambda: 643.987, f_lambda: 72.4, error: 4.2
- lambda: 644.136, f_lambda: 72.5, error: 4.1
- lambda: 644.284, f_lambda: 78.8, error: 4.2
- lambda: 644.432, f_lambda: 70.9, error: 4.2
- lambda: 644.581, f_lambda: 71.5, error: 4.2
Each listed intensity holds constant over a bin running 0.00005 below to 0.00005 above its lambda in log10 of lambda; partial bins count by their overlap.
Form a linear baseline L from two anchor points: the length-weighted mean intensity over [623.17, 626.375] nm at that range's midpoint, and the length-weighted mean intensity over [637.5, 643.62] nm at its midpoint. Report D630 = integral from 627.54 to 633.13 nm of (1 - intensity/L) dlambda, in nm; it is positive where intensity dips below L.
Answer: 0.29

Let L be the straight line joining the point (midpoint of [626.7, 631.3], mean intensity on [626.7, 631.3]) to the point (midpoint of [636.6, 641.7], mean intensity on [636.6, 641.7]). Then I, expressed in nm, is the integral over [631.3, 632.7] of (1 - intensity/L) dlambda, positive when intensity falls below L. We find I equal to -0.09 nm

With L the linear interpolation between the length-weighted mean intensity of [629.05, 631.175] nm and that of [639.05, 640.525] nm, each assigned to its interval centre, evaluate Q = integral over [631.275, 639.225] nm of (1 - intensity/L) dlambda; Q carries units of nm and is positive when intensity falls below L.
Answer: -0.23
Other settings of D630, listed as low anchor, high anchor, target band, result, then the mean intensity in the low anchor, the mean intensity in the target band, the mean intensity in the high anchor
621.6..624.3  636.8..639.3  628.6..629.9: 0.17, 103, 78.6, 72.1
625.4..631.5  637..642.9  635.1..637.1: 0.01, 75.3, 71.7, 70.6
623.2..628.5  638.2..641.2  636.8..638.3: 0.02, 80.7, 71.2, 70.6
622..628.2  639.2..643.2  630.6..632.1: 0.05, 86.1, 77.3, 69.8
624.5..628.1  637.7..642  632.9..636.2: -0.09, 75.9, 74.8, 70.9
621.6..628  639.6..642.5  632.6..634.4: 0.05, 88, 75.9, 69.6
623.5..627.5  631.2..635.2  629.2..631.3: 0.06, 81.2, 76.1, 76.7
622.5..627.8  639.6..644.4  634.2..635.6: 0.03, 85.1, 74.7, 70.4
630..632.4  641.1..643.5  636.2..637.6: 0.06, 76.8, 70.5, 70.3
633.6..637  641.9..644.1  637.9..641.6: 0.06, 74.1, 70.9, 70.5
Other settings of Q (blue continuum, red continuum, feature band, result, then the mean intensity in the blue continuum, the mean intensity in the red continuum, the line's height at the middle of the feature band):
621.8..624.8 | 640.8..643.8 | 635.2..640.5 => 0.45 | 100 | 70.6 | 77.6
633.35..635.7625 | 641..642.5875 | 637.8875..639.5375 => 0.00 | 75.3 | 70.6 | 72.6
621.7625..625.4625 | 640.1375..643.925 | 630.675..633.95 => 0.28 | 96.7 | 70.6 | 84.4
